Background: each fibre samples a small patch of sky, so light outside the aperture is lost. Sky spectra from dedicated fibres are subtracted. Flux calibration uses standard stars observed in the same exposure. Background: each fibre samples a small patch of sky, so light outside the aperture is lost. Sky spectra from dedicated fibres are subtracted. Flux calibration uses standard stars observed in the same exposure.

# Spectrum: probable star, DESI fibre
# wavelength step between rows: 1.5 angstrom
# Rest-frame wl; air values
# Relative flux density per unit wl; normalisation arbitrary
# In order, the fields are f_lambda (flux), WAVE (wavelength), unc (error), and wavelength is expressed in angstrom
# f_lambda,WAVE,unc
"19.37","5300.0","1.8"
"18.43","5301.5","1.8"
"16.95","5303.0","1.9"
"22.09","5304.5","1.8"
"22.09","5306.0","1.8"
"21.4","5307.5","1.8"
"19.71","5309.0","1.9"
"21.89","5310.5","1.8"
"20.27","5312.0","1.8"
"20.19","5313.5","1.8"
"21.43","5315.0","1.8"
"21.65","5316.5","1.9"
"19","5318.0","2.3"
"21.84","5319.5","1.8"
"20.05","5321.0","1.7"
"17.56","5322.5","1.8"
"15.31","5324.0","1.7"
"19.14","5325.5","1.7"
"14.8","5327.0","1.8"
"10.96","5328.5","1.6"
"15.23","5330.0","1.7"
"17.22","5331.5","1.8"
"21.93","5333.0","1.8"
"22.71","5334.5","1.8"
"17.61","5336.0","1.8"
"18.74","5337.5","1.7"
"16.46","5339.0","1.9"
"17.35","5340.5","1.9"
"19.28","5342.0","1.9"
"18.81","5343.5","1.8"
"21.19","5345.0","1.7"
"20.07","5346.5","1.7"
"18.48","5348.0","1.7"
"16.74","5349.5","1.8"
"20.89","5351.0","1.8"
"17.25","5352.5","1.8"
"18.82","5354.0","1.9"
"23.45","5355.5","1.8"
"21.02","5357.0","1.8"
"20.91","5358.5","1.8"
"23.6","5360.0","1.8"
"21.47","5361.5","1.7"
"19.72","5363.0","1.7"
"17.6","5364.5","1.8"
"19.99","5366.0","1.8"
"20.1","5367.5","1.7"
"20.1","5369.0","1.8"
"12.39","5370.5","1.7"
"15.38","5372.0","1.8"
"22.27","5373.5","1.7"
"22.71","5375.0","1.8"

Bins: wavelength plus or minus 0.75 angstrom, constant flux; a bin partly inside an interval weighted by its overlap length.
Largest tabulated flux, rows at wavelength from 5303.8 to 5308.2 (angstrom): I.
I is 22.09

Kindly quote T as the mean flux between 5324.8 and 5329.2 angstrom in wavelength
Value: 15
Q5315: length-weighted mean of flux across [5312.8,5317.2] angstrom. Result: 21.1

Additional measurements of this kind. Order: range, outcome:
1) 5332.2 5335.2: 22.2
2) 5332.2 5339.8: 19.5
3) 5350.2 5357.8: 20.3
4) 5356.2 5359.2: 21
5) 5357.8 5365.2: 20.7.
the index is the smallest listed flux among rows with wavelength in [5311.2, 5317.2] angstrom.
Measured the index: 20.19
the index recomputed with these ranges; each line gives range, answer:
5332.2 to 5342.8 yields 16.46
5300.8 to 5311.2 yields 16.95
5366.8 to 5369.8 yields 20.1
